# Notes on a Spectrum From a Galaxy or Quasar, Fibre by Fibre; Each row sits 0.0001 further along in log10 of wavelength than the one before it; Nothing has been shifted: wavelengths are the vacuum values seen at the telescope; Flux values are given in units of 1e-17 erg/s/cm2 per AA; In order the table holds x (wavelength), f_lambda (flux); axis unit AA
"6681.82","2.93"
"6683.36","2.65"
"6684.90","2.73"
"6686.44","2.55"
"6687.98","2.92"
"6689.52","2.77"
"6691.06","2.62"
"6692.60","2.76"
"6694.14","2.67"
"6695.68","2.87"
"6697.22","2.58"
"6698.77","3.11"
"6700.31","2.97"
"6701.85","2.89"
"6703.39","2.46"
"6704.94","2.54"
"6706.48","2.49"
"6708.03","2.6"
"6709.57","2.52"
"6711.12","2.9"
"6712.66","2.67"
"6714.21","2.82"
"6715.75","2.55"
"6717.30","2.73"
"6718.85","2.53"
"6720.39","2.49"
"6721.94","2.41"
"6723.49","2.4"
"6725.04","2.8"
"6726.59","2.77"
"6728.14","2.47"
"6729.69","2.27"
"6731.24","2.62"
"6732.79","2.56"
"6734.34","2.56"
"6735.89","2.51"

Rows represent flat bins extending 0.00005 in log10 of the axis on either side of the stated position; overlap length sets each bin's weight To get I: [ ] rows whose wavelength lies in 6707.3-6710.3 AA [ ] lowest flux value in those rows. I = 2.52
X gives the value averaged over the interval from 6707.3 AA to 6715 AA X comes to 2.7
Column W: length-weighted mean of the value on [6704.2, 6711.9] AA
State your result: 2.61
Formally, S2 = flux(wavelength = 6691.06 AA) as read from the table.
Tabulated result 2.62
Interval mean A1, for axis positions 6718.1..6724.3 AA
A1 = 2.46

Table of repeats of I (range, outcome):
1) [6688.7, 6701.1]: 2.58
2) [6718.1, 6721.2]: 2.49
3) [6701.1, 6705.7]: 2.46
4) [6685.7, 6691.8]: 2.55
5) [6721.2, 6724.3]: 2.4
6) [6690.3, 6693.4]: 2.62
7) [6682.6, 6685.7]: 2.65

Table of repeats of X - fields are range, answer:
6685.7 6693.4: 2.73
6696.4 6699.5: 2.84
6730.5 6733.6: 2.59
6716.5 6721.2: 2.58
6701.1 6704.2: 2.67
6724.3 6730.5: 2.58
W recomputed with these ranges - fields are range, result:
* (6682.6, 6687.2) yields 2.64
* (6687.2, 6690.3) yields 2.84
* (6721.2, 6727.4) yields 2.59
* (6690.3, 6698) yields 2.7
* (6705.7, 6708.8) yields 2.55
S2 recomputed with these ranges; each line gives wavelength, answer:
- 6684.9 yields 2.73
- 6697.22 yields 2.58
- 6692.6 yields 2.76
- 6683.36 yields 2.65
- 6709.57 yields 2.52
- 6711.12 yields 2.9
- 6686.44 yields 2.55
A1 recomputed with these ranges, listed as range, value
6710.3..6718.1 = 2.73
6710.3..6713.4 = 2.78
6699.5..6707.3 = 2.67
